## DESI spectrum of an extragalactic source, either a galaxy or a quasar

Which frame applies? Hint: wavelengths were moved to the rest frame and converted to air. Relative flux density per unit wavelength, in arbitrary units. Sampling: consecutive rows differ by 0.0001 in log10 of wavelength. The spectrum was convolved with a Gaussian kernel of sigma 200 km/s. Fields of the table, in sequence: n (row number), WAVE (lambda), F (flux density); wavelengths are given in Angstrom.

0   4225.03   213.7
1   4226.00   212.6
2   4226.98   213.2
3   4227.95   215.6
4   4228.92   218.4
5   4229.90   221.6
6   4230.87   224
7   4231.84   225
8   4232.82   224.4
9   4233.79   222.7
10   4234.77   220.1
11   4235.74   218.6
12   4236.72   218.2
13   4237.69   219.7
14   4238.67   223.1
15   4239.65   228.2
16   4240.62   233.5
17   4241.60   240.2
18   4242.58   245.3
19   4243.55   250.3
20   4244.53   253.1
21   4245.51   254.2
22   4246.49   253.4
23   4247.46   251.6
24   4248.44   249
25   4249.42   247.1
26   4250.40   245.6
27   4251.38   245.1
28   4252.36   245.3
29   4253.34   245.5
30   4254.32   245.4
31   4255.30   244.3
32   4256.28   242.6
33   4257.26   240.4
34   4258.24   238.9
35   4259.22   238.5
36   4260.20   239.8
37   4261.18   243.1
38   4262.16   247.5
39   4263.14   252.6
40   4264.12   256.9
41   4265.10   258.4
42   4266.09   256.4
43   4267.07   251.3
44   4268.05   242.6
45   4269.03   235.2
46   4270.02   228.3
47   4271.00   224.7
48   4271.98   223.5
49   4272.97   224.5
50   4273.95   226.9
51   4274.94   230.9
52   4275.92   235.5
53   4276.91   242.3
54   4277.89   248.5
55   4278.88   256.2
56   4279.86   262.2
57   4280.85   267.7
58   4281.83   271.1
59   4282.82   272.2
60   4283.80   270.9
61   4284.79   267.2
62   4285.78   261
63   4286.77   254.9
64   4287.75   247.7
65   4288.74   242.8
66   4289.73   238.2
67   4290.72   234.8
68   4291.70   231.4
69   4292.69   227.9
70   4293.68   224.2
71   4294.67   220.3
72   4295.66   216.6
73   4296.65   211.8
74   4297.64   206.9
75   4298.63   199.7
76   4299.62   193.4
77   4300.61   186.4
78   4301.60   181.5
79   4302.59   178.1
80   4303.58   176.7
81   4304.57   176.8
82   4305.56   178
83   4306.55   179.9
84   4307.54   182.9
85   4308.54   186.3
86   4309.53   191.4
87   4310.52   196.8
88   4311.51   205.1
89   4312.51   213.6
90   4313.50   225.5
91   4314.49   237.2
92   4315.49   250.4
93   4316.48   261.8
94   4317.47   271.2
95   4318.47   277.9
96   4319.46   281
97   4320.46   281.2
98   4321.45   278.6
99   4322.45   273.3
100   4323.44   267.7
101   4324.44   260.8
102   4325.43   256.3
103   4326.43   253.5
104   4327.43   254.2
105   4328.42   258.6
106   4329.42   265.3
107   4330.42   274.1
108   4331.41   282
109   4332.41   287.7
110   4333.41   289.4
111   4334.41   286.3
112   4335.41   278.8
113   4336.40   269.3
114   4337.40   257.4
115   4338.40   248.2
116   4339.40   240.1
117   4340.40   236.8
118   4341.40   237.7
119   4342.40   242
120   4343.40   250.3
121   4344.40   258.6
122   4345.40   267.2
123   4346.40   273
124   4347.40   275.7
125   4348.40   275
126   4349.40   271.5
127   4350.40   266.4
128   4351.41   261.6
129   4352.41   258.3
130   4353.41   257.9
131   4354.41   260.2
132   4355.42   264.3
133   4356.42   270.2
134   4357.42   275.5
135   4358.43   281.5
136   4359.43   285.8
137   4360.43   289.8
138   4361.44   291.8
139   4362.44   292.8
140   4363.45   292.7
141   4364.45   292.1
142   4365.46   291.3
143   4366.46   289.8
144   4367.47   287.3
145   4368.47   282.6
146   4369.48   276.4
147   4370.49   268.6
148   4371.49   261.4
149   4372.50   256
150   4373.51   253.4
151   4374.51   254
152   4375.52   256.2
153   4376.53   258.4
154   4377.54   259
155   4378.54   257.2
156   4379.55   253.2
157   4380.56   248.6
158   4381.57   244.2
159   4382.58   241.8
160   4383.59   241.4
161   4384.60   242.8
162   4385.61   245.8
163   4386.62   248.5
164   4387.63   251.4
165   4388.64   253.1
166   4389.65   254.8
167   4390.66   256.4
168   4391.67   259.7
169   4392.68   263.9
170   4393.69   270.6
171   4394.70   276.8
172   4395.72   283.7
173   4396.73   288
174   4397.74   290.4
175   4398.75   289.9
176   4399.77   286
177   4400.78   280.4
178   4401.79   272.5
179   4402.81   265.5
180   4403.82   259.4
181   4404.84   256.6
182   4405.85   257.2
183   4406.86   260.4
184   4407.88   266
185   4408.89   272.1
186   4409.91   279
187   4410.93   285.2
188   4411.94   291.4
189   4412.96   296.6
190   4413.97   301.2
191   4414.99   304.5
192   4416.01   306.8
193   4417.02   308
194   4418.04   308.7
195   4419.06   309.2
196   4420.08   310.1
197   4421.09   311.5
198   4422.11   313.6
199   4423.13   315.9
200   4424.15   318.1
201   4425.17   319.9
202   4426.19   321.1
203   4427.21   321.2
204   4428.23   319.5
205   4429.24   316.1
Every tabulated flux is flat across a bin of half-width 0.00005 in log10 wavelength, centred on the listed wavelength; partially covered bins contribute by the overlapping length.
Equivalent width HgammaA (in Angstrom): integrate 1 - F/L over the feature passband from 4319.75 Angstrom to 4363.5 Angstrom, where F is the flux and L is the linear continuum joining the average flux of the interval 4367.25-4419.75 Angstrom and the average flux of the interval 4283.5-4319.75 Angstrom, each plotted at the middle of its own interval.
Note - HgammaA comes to -4.7 Angstrom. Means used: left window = 221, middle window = 268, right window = 270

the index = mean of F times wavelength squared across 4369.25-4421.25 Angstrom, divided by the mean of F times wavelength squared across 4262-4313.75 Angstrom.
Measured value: 1.3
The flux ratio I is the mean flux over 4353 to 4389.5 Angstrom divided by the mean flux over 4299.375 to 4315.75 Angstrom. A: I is 1.36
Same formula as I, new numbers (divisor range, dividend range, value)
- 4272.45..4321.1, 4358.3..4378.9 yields 1.20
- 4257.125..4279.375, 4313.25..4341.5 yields 1.10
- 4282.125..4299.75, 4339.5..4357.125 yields 1.10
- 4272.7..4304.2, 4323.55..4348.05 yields 1.14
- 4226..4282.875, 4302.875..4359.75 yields 1.05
